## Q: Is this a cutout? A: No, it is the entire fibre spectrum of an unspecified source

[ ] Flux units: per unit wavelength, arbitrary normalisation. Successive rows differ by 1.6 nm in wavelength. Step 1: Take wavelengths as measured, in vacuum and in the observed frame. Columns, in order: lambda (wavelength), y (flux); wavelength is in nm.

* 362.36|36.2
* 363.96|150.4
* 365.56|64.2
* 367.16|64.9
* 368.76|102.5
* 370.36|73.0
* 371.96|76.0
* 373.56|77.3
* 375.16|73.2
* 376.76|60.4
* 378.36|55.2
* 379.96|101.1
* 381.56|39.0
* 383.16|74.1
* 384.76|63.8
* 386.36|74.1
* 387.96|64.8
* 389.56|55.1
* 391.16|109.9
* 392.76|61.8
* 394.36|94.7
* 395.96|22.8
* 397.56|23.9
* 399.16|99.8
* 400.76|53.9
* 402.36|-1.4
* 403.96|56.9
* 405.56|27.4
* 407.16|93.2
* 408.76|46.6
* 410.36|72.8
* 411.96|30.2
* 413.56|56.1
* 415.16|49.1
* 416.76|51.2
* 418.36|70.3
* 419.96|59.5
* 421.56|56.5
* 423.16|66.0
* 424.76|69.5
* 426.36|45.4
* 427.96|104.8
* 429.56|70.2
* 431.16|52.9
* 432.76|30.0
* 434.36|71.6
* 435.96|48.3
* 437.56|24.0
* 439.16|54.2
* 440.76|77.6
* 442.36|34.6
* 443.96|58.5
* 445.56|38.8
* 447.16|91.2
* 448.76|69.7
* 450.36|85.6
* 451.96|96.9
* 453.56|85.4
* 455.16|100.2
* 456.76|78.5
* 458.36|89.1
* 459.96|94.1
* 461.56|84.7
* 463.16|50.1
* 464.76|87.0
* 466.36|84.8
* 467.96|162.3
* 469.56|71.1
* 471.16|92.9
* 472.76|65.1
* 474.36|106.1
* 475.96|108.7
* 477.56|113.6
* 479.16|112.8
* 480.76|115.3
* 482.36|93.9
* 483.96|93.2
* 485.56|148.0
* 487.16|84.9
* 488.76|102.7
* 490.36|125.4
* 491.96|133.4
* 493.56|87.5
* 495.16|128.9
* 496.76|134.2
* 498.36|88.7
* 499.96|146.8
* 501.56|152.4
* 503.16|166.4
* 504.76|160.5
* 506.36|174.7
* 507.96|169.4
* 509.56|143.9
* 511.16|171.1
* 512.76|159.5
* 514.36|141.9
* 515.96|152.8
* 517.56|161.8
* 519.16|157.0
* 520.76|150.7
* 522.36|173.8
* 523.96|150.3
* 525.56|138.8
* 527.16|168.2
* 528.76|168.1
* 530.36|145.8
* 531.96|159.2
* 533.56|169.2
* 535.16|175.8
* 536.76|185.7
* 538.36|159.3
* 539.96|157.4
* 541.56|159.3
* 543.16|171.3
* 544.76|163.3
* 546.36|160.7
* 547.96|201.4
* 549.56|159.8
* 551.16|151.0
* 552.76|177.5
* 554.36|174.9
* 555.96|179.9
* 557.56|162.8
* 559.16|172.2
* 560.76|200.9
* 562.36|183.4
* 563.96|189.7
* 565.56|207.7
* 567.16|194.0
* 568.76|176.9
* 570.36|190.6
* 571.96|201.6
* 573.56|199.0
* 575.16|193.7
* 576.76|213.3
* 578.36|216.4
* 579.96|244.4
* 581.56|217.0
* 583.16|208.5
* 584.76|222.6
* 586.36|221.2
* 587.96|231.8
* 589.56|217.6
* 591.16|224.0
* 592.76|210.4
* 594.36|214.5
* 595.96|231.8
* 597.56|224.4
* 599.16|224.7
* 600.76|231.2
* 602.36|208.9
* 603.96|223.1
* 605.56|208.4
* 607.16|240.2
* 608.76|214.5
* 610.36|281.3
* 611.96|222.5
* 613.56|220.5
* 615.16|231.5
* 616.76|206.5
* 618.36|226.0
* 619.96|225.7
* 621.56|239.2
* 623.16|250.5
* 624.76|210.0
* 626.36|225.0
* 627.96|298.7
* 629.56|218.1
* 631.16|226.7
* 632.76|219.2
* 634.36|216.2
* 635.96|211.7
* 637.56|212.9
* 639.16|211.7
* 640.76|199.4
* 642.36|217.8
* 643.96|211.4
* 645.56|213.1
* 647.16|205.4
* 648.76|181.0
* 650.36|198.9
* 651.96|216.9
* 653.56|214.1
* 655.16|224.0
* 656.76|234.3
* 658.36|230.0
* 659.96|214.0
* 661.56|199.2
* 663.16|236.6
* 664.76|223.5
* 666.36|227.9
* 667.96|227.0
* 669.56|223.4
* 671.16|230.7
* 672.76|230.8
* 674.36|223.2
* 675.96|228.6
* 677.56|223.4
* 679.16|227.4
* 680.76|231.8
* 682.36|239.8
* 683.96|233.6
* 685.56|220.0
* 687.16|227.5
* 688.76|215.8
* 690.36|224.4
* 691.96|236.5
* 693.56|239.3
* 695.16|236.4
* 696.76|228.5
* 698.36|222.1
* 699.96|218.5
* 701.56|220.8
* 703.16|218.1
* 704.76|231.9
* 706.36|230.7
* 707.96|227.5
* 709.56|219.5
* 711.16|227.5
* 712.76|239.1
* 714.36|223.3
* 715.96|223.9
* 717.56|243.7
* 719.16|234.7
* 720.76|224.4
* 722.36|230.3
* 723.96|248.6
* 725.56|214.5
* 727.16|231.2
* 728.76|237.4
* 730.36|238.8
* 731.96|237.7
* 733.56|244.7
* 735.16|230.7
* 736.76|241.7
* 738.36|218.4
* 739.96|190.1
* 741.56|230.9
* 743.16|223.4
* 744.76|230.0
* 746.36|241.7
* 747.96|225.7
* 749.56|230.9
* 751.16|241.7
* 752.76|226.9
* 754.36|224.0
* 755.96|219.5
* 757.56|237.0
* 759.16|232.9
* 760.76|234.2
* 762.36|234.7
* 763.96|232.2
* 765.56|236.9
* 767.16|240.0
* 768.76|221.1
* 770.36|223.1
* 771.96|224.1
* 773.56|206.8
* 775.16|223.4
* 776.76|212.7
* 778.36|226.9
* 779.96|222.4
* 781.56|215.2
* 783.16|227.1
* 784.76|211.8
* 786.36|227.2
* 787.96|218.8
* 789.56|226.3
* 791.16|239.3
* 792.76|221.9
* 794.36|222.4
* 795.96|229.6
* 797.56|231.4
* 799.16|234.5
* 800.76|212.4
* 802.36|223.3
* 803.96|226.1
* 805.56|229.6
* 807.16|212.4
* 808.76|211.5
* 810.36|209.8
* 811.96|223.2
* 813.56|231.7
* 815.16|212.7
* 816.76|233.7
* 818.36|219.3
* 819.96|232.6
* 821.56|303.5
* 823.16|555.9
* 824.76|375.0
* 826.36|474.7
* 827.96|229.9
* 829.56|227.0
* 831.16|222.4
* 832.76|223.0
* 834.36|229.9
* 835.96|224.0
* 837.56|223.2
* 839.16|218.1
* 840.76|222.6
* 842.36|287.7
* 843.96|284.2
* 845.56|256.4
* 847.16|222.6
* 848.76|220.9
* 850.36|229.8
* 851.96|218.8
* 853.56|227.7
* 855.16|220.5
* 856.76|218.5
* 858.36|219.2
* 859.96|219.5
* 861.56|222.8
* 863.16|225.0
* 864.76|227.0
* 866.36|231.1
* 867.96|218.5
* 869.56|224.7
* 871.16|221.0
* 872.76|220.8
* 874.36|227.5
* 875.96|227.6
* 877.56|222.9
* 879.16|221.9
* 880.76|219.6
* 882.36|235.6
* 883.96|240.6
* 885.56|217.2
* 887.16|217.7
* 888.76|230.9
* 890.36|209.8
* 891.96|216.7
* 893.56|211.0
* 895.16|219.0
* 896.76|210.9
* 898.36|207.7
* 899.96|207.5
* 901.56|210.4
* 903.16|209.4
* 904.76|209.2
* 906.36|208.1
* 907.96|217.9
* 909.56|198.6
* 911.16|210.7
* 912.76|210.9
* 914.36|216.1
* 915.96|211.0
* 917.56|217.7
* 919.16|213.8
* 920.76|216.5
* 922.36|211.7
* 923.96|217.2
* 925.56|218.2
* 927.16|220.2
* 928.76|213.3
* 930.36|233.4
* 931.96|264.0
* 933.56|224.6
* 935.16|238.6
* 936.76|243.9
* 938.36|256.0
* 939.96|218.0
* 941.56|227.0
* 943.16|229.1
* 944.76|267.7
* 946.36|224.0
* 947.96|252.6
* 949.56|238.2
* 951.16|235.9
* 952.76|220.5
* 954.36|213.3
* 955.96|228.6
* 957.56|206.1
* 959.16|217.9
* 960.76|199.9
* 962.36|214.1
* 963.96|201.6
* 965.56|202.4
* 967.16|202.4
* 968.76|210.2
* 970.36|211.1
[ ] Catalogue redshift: 0.25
